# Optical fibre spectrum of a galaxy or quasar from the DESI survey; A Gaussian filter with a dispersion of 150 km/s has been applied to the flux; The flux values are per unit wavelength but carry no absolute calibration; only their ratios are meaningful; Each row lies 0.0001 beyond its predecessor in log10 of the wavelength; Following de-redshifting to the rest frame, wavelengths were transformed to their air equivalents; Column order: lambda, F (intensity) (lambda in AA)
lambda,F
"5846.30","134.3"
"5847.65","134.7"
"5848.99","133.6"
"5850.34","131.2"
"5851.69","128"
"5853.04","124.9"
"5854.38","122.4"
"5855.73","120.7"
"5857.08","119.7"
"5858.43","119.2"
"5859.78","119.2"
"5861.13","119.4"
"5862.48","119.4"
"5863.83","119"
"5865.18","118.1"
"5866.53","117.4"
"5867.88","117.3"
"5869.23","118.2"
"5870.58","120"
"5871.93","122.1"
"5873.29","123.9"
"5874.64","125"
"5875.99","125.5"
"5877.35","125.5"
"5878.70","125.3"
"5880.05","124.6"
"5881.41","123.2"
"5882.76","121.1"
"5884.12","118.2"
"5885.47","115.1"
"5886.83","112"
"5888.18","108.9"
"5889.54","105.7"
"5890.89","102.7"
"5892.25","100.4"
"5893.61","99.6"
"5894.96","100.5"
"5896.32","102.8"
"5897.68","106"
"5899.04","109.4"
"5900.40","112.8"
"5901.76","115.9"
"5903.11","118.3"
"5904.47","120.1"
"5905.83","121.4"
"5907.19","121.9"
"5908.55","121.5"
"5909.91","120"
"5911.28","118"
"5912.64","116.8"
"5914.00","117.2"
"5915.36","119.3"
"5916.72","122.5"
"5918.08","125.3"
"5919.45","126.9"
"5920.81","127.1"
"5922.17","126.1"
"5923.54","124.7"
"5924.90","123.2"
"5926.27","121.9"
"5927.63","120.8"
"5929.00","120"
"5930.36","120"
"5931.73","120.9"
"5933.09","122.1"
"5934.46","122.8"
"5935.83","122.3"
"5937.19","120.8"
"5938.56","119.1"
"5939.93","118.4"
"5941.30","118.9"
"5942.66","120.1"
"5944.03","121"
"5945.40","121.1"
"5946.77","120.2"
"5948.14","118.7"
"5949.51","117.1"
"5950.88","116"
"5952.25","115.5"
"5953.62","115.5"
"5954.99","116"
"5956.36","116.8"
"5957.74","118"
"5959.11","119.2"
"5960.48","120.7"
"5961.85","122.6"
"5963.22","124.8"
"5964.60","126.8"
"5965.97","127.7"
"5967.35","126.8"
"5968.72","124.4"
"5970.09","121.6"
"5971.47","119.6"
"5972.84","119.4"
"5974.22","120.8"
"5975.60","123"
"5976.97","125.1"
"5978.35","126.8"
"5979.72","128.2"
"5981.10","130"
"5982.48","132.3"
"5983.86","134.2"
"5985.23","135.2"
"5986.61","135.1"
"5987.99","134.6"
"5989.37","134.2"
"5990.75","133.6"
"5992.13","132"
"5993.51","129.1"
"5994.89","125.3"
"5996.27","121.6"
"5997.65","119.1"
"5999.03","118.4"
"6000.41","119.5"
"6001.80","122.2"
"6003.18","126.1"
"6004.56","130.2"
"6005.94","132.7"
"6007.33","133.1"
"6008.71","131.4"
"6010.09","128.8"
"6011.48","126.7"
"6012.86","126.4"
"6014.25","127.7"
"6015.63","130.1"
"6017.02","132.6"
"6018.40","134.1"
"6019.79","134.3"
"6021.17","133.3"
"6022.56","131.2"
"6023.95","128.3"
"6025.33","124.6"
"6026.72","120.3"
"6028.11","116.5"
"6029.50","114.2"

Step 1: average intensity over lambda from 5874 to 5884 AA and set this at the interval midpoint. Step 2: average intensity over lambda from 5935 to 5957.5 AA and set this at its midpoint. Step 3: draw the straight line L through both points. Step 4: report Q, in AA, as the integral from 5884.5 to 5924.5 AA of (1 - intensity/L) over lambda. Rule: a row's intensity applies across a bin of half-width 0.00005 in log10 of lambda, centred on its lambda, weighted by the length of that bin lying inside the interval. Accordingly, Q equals 2.2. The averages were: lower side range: 124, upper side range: 119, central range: 115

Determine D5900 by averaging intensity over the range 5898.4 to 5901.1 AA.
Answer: 111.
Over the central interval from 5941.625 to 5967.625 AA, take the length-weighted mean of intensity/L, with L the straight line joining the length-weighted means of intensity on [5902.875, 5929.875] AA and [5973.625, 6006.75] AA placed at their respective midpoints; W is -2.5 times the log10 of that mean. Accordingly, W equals 0.04 mag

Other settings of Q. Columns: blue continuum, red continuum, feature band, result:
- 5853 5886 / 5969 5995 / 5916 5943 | 0.6 AA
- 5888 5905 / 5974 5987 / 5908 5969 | -1.4 AA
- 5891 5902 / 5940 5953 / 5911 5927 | -1.6 AA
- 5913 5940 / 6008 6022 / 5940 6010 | 1.3 AA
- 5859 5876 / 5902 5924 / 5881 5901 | 2.0 AA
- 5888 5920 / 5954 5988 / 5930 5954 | 0.1 AA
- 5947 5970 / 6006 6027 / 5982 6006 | -0.4 AA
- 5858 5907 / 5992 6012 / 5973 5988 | -0.6 AA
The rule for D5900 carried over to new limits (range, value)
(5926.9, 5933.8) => 121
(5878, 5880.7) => 125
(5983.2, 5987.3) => 135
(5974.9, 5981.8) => 127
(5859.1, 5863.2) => 119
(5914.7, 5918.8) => 122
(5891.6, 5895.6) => 100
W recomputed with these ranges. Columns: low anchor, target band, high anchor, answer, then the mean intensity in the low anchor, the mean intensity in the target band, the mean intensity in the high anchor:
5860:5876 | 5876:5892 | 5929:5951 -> 0.03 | 120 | 116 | 120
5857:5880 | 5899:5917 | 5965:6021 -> 0.04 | 121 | 118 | 128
